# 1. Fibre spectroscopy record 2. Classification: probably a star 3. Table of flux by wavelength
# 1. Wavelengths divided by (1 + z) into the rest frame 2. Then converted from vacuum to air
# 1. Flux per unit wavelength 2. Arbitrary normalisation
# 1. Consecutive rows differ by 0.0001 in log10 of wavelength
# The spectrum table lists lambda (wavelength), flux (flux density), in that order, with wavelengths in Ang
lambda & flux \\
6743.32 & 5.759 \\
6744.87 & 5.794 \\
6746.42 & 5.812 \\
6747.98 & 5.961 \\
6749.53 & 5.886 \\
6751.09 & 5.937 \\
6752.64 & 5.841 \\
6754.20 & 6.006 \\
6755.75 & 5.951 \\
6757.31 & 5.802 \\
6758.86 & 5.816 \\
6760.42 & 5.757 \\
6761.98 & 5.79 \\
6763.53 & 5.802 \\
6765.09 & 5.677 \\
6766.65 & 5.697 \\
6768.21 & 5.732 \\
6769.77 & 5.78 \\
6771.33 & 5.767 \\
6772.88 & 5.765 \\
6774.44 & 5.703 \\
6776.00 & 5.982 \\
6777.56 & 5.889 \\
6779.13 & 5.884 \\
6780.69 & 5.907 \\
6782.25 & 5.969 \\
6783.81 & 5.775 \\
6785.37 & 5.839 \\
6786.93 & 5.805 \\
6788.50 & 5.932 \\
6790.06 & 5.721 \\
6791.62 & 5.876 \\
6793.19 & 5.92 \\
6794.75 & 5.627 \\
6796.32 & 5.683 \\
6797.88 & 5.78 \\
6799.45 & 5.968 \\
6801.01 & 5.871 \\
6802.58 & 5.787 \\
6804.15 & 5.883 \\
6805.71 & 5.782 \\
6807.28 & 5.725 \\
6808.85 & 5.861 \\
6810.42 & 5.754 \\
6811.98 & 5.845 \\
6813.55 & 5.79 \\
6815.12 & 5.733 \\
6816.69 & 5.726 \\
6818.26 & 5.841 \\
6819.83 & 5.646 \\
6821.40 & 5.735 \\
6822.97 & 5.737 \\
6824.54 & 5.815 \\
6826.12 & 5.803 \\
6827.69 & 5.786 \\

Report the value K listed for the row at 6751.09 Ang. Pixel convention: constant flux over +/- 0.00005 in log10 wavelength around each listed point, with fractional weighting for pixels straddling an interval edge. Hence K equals 5.937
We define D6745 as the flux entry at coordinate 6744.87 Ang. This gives 5.794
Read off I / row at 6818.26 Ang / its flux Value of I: 5.841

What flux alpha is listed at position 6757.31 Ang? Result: 5.802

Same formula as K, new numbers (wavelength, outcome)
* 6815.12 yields 5.733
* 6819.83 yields 5.646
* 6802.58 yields 5.787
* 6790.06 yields 5.721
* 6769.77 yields 5.78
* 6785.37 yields 5.839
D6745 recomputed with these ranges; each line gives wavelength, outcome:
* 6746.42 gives 5.812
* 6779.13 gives 5.884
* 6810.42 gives 5.754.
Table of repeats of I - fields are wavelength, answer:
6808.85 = 5.861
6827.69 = 5.786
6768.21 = 5.732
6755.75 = 5.951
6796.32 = 5.683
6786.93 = 5.805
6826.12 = 5.803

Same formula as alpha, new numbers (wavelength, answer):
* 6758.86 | 5.816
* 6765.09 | 5.677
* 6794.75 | 5.627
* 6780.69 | 5.907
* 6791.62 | 5.876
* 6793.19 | 5.92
